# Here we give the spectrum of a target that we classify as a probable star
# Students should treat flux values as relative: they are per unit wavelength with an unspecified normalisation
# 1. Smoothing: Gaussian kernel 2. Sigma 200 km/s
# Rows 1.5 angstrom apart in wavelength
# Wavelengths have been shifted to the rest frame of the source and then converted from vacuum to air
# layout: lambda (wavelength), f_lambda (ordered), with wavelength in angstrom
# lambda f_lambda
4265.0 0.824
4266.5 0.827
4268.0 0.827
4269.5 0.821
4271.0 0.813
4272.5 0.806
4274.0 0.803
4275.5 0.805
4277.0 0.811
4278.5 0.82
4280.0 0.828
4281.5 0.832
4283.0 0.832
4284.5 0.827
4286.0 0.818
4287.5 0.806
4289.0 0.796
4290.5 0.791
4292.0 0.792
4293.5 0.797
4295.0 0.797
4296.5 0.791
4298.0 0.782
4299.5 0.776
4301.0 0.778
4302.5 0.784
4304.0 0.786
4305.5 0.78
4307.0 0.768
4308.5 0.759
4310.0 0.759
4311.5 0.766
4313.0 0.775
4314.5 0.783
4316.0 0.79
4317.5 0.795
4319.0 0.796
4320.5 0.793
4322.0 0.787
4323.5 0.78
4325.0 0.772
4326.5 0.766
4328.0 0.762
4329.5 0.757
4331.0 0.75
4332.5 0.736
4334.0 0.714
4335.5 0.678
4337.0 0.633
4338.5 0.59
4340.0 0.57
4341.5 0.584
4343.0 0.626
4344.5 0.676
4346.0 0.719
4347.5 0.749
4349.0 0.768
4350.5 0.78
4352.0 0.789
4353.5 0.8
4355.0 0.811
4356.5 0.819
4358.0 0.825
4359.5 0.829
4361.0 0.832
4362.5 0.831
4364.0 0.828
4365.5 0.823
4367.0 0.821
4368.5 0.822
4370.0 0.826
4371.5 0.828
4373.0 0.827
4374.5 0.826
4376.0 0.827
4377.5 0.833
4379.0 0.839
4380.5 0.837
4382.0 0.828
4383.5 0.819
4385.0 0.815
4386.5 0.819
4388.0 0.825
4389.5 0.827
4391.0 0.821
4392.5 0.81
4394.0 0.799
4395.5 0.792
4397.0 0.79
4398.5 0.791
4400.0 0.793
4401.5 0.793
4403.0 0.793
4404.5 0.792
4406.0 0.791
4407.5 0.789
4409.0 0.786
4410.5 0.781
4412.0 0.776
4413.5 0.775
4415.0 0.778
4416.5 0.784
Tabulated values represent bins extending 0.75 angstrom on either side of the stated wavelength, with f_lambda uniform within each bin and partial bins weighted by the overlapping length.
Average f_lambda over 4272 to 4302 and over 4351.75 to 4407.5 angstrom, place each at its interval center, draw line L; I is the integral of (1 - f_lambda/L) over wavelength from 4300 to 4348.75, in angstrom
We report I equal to 4.3 angstrom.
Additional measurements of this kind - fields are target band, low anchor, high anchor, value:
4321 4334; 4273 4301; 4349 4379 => 0.8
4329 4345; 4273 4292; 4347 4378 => 3.0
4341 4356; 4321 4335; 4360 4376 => 1.1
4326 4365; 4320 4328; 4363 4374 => 3.0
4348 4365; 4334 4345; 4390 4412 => -3.4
